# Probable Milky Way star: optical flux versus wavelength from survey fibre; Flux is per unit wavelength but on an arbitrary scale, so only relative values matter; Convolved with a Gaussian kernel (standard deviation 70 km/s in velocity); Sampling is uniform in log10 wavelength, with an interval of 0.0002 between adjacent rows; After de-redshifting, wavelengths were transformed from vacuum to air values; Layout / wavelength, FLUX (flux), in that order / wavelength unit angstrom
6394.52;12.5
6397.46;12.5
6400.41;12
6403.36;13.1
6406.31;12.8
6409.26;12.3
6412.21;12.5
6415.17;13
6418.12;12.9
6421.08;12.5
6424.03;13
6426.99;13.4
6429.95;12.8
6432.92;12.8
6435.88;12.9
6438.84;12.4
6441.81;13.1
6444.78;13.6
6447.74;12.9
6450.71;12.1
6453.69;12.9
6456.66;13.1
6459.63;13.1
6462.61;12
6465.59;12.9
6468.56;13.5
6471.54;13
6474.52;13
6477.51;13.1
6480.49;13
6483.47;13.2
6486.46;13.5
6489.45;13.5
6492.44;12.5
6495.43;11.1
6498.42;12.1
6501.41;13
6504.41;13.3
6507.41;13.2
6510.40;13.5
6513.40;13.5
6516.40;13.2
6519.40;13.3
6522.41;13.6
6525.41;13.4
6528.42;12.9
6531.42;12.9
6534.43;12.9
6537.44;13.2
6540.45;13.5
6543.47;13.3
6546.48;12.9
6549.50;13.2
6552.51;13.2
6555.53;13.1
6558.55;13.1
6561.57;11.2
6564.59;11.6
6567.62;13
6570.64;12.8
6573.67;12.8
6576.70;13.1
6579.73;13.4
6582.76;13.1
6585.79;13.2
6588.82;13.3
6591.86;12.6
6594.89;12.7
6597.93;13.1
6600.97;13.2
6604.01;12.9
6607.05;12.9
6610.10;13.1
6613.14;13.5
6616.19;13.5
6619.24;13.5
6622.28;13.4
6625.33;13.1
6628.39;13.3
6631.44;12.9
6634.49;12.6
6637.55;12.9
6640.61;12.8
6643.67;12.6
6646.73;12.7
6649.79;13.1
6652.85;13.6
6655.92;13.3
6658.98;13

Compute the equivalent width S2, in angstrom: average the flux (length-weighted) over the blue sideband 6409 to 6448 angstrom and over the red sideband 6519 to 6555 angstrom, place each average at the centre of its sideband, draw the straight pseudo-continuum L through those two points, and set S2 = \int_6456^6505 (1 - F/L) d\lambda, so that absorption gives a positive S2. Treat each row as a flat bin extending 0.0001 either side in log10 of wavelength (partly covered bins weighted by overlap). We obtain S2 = 0.61 angstrom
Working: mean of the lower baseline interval 12.9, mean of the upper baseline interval 13.2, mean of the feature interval 12.9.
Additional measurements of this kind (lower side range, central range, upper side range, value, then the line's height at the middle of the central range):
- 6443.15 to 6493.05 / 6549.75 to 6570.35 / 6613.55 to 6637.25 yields 0.8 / 13.1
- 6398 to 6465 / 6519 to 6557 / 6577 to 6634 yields -0.5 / 13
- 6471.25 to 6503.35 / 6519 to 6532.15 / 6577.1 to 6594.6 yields -0.3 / 12.9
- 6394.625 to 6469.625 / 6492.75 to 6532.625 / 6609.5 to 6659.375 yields -0.2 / 12.9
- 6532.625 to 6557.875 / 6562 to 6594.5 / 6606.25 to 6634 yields 0.9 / 13.2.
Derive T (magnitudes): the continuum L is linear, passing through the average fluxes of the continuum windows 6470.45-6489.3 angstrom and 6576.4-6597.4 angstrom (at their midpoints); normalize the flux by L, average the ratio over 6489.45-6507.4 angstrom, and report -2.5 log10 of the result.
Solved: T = 0.05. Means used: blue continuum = 13.2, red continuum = 13.1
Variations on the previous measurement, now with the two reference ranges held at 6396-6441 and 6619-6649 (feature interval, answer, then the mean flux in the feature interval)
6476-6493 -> -0.03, 13.2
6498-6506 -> -0.01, 12.9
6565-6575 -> 0.01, 12.7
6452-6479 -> -0.01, 12.9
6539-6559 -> -0.03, 13.2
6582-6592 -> -0.02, 13.1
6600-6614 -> -0.01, 13.1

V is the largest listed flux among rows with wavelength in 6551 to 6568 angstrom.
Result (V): 13.2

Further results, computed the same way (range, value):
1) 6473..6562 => 13.6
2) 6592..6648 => 13.5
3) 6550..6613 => 13.4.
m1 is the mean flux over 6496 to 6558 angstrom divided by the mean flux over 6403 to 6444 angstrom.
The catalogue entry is 1.0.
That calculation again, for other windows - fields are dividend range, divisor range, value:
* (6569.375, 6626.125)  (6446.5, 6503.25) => 1.02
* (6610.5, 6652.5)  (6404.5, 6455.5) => 1.02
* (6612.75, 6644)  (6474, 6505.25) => 1.02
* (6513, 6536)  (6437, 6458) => 1.03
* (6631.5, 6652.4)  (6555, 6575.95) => 1.03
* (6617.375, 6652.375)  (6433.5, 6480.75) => 1.01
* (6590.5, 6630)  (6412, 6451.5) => 1.02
